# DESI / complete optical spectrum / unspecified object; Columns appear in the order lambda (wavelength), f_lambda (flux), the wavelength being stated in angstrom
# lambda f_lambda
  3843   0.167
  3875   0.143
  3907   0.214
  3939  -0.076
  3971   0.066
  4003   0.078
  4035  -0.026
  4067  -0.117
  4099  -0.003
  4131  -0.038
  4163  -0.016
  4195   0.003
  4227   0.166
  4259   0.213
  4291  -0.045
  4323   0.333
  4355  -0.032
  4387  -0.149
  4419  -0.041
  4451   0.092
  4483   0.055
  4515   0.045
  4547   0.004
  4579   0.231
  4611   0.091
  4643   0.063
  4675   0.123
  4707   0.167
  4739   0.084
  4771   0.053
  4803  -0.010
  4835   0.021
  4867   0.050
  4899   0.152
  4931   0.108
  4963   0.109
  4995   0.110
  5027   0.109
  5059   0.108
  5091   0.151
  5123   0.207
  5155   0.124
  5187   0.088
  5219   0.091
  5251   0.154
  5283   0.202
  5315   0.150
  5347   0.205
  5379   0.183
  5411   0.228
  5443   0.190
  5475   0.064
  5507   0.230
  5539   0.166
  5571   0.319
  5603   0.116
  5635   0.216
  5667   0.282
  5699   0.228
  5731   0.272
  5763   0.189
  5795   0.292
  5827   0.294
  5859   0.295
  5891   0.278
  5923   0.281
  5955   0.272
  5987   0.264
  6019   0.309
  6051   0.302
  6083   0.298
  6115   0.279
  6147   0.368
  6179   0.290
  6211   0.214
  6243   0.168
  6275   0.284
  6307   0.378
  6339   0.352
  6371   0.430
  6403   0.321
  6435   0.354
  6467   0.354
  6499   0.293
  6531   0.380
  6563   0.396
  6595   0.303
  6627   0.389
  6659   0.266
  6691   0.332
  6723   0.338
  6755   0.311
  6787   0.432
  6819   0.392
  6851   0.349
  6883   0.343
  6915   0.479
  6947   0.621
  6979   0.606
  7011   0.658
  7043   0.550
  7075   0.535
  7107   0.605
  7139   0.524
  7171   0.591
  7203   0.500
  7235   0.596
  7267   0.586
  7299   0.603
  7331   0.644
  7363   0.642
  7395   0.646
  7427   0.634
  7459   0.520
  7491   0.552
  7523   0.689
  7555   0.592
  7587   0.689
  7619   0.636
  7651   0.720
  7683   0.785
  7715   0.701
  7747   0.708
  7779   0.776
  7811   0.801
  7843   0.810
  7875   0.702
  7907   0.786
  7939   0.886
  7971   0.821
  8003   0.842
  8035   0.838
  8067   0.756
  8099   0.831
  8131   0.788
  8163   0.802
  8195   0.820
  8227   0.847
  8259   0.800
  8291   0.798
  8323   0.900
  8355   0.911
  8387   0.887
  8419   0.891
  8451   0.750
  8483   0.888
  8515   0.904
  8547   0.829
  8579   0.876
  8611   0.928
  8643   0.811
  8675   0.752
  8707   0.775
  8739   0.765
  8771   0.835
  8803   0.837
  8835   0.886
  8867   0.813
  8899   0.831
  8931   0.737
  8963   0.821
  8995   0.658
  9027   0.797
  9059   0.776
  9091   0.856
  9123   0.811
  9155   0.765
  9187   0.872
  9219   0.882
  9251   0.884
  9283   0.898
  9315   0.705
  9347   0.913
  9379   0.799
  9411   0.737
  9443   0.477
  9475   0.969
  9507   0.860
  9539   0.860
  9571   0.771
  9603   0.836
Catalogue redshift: 0.737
